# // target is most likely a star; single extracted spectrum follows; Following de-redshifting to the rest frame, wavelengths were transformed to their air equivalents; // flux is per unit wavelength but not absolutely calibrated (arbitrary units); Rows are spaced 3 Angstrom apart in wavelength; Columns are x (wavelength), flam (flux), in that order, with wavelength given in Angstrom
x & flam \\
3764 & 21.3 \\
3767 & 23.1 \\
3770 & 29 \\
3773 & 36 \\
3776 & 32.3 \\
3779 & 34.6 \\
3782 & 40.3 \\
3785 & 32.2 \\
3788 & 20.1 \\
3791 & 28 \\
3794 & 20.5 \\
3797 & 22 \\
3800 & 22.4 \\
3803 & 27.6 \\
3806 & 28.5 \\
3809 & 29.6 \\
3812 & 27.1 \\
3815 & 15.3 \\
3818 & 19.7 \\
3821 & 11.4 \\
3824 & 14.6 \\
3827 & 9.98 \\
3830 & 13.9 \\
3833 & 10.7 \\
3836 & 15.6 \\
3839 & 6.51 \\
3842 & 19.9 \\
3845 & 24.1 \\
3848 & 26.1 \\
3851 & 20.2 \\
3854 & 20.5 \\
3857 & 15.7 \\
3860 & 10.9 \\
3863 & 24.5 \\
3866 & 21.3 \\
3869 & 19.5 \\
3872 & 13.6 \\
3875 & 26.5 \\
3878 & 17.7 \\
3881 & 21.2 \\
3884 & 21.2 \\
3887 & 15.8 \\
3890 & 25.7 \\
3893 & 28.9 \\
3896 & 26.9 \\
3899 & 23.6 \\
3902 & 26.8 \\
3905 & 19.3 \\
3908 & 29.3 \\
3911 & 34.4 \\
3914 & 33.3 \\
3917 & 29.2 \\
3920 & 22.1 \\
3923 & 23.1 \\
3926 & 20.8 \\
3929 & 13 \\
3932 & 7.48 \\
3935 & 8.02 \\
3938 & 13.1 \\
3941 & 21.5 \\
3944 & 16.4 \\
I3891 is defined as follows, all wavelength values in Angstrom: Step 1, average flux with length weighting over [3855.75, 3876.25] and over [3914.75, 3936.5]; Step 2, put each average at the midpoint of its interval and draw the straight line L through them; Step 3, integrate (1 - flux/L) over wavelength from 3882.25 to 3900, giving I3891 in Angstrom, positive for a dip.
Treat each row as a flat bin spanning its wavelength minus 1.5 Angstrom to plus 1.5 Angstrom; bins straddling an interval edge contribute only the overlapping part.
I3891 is -4.9 Angstrom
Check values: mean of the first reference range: 18.8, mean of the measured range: 23.7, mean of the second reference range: 18.2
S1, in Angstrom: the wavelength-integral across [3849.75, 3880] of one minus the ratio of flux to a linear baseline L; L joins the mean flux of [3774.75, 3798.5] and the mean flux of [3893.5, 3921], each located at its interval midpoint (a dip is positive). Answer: 9.5 Angstrom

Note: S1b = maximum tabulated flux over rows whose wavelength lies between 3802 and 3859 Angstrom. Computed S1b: 29.6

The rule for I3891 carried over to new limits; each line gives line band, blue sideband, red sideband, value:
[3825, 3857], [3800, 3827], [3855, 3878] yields 5.1 Angstrom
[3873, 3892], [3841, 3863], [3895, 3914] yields 2.2 Angstrom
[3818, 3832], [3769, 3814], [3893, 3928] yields 7.4 Angstrom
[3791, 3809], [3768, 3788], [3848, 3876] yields 2.6 Angstrom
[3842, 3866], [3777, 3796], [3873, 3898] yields 4.4 Angstrom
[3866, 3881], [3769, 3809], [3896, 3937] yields 2.9 Angstrom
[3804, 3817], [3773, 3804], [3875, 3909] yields 1.1 Angstrom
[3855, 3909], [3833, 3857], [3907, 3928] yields 3.2 Angstrom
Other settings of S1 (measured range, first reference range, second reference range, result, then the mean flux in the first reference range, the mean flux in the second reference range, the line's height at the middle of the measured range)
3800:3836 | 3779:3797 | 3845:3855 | 9.5 Angstrom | 28.2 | 22.6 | 25.5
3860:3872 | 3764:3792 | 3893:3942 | 2.8 Angstrom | 30.2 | 22.2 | 25.1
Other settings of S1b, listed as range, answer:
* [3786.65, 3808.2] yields 28.5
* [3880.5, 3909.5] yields 29.3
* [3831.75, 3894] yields 28.9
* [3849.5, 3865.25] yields 24.5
